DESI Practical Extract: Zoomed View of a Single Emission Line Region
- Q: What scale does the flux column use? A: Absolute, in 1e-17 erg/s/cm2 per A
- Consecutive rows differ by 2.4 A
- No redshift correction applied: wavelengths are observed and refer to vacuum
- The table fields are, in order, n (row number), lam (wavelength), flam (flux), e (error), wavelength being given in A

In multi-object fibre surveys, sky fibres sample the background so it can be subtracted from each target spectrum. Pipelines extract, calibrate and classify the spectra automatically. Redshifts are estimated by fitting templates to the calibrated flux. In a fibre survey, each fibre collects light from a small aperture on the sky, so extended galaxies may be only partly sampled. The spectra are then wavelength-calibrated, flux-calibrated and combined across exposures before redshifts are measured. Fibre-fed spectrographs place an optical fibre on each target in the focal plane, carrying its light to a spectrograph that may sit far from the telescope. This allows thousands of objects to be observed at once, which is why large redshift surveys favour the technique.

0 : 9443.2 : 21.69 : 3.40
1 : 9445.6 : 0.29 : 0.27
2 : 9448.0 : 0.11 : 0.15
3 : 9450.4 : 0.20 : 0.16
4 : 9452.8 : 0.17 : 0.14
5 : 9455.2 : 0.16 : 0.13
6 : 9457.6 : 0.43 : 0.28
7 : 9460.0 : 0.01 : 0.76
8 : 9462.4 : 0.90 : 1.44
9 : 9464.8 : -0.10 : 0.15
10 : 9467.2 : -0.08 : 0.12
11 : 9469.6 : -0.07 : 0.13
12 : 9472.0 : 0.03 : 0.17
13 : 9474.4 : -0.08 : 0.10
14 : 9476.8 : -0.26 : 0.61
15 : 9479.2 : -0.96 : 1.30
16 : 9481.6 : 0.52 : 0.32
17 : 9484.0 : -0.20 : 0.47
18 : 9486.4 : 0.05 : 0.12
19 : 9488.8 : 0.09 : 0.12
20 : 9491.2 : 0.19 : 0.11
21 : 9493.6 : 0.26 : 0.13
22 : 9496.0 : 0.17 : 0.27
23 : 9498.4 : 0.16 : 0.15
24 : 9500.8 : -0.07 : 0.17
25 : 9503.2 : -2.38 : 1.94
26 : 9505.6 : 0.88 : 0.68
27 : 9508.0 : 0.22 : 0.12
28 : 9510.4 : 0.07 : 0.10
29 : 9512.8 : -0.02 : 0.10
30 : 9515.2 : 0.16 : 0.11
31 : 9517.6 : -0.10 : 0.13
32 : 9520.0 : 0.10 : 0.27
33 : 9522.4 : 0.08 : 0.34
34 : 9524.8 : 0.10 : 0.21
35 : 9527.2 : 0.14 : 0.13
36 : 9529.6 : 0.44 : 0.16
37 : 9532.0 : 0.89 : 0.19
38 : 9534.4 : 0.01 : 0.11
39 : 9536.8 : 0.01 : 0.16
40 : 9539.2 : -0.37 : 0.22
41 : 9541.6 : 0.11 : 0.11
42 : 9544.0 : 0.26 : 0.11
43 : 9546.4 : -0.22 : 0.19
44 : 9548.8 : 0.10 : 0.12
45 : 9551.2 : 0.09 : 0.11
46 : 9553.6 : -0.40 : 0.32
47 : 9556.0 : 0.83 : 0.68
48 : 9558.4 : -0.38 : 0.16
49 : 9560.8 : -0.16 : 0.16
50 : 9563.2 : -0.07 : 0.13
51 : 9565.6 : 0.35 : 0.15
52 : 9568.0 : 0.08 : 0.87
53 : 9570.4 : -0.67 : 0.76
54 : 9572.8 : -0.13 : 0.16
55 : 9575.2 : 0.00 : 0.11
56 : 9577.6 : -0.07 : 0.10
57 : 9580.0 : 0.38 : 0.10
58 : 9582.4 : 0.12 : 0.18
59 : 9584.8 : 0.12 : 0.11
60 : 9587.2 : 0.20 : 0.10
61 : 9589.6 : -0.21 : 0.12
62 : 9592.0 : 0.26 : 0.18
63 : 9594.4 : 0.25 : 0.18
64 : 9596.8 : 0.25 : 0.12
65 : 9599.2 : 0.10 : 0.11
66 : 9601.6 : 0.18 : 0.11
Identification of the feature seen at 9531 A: H-gamma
